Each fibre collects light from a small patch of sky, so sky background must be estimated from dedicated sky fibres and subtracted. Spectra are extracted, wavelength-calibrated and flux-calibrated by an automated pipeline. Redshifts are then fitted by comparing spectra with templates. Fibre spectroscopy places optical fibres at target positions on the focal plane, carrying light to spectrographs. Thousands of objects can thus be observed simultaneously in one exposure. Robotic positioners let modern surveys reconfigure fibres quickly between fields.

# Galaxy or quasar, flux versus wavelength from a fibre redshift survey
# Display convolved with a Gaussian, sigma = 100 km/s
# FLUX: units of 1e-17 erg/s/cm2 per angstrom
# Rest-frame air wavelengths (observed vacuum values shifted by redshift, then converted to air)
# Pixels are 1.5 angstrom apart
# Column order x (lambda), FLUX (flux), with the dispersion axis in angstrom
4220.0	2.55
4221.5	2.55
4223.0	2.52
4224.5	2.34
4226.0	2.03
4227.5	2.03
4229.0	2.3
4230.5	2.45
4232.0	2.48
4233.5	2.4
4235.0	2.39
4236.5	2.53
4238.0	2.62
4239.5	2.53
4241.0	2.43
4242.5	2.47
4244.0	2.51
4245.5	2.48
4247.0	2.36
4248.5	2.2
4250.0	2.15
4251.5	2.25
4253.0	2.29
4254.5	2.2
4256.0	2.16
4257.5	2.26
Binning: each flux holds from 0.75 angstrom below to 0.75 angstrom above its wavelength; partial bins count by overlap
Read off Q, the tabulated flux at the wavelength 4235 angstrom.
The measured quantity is 2.39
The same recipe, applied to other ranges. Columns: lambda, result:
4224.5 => 2.34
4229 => 2.3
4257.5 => 2.26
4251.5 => 2.25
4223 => 2.52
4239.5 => 2.53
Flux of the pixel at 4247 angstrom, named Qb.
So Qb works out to 2.36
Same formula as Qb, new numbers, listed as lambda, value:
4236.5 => 2.53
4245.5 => 2.48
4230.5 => 2.45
